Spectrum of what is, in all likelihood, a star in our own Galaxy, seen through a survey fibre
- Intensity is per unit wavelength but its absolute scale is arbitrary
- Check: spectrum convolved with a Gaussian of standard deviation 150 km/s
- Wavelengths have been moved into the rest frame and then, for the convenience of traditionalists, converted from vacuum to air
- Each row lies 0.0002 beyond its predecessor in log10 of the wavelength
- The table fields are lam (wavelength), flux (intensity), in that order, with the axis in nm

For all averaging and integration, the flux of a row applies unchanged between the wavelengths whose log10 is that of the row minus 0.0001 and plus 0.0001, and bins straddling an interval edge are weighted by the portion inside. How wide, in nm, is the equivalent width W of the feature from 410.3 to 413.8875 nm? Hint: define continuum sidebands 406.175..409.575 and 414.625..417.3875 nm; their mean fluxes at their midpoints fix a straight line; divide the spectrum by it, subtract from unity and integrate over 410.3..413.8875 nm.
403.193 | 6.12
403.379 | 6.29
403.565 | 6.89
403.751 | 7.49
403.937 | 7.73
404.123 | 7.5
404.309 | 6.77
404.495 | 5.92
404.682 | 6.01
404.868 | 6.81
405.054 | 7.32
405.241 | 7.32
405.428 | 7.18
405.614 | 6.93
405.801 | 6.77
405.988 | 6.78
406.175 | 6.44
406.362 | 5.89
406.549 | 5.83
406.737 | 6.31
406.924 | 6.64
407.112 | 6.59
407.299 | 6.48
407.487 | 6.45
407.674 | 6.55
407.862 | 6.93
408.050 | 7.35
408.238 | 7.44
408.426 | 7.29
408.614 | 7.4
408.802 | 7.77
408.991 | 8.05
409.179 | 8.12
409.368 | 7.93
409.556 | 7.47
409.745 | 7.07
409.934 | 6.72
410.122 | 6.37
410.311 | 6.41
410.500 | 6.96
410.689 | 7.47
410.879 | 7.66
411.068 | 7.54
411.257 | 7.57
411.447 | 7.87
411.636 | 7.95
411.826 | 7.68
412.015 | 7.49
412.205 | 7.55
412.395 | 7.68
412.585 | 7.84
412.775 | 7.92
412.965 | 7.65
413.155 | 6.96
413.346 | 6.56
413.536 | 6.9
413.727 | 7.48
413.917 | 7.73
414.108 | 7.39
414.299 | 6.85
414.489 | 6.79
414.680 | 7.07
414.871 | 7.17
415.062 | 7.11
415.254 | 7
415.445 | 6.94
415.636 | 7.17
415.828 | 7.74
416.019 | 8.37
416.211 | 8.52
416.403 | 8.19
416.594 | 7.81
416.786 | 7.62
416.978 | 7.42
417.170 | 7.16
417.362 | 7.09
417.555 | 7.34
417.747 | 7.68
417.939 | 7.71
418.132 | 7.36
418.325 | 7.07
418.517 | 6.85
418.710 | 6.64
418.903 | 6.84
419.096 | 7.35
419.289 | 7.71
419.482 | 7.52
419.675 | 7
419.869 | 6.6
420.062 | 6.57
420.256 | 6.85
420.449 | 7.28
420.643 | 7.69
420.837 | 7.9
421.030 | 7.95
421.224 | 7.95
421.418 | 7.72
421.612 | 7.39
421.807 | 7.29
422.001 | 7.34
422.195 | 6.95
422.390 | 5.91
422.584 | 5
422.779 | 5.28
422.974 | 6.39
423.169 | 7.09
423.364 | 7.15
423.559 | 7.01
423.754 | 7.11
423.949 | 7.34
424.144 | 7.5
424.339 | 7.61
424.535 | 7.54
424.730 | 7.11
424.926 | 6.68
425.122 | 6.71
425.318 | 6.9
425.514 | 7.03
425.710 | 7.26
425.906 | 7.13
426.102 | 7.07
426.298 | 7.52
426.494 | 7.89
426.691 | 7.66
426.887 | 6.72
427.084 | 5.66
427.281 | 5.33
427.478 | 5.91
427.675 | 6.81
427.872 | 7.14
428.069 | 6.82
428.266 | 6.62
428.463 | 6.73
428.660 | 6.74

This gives -0.095 nm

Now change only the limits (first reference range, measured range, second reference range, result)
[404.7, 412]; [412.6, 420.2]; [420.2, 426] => -0.25 nm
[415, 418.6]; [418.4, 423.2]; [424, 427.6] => 0.17 nm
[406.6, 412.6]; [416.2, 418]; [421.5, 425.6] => -0.14 nm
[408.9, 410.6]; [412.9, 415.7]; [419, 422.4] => 0.06 nm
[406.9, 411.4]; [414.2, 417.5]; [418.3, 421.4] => -0.08 nm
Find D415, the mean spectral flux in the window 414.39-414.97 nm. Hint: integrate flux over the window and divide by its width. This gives 7.02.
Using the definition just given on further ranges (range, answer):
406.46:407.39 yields 6.37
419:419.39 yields 7.53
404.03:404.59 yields 6.72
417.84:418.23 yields 7.53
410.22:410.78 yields 6.95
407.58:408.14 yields 6.94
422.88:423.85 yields 6.95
